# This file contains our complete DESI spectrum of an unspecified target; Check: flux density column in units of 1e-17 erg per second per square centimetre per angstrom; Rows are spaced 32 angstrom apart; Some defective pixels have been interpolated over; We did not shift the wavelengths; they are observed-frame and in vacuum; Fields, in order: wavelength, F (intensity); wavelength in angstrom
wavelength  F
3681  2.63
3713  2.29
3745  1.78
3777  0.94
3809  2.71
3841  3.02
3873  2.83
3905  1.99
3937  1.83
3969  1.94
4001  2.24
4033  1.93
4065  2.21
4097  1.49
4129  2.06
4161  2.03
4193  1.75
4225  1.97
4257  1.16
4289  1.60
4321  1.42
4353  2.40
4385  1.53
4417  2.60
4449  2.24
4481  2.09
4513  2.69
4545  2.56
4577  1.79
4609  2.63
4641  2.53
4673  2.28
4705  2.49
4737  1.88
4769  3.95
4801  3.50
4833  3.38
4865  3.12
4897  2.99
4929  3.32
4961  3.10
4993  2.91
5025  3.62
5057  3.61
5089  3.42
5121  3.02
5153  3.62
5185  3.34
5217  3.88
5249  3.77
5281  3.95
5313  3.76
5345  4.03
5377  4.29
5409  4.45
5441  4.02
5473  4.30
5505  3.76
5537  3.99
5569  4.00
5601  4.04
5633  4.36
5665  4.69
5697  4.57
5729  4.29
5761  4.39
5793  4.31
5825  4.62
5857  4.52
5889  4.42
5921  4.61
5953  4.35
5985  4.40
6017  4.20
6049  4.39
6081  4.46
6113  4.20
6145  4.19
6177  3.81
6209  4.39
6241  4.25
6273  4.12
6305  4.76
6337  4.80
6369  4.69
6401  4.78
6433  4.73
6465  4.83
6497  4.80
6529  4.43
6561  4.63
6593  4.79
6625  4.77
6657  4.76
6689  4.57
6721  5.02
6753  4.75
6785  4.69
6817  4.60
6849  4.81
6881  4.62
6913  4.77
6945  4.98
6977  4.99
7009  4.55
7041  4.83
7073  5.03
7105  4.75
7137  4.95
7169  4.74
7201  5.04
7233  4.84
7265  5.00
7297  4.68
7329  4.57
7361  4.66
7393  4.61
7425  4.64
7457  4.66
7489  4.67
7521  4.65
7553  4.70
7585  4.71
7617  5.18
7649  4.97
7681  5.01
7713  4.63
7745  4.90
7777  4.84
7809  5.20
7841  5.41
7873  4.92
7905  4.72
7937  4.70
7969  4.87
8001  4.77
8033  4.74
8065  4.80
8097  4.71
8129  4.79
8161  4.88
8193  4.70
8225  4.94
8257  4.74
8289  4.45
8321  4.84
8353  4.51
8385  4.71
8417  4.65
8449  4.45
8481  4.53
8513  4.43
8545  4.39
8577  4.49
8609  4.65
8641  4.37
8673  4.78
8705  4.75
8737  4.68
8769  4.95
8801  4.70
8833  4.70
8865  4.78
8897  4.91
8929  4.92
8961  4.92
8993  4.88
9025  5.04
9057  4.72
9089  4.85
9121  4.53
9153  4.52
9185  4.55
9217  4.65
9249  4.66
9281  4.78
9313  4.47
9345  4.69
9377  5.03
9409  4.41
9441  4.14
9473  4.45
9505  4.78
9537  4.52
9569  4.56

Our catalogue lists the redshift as 0.19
